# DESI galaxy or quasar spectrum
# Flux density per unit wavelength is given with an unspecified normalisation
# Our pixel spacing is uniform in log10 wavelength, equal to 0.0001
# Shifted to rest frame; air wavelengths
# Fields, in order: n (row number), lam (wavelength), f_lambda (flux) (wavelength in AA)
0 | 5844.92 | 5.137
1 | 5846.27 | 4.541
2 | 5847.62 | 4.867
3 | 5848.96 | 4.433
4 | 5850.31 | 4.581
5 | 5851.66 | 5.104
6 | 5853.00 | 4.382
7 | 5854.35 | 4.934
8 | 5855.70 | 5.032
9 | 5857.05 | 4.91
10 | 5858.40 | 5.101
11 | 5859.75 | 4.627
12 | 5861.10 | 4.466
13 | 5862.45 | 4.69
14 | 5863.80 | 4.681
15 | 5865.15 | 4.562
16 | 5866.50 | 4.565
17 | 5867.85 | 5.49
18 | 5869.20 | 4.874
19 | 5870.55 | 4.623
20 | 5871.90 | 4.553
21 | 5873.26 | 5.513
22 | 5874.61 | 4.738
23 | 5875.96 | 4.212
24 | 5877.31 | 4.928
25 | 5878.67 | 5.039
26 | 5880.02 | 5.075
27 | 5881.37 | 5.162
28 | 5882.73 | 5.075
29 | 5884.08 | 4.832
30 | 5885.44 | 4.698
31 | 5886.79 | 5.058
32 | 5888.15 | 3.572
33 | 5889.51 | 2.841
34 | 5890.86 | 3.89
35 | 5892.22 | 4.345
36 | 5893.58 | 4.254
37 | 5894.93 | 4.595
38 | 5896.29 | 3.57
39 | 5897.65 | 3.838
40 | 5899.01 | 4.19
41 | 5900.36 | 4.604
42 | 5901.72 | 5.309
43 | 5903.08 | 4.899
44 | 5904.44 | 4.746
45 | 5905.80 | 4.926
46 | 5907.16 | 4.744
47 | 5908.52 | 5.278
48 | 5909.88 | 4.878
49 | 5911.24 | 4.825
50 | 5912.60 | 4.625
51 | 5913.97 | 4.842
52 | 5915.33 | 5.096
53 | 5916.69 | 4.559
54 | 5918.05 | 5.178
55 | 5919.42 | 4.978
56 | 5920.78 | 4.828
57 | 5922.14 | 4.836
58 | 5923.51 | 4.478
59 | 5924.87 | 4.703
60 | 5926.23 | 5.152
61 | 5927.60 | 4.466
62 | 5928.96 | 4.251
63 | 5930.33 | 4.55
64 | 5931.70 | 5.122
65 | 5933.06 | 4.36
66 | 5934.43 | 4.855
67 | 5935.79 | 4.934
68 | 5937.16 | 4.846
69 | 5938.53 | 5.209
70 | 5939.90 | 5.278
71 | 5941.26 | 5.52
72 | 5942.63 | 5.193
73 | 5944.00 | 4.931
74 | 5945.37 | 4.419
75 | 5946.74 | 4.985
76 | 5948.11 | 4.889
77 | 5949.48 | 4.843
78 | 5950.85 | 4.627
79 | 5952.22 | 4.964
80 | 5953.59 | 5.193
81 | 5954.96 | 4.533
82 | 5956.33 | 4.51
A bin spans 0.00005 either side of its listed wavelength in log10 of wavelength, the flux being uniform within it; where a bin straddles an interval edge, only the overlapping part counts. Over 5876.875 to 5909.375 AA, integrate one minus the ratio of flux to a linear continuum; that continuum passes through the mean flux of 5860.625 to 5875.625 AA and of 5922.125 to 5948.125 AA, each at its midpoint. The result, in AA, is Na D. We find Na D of 1.7 AA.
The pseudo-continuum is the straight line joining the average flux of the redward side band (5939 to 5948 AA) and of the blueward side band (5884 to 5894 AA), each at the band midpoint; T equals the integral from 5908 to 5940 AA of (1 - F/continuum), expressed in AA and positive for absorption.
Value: -0.8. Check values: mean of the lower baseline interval 4.14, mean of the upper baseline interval 5.05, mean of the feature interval 4.83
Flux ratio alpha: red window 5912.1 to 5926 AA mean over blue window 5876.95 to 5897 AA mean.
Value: 1.08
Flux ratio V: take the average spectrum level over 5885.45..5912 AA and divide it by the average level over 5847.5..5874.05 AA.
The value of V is 0.93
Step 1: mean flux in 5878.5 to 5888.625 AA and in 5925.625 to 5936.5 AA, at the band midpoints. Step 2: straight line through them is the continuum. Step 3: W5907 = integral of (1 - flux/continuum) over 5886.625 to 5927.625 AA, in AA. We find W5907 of 1.6 AA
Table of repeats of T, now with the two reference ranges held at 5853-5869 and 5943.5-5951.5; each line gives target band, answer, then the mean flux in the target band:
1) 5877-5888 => -0.27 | 4.92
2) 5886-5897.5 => 1.87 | 4.01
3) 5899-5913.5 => -0.18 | 4.85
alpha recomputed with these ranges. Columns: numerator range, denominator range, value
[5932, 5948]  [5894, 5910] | 1.07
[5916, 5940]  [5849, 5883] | 0.99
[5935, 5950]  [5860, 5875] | 1.04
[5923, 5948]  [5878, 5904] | 1.09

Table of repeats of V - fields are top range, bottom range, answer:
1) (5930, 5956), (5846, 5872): 1.03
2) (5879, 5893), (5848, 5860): 0.93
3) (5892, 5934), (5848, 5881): 0.98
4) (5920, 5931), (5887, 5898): 1.19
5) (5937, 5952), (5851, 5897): 1.07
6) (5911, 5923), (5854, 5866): 1.02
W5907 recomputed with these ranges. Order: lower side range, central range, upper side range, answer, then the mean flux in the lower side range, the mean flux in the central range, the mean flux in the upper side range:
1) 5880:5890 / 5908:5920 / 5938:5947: -0.26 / 4.53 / 4.91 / 5.08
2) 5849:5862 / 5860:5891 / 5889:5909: -0.44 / 4.77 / 4.67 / 4.41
